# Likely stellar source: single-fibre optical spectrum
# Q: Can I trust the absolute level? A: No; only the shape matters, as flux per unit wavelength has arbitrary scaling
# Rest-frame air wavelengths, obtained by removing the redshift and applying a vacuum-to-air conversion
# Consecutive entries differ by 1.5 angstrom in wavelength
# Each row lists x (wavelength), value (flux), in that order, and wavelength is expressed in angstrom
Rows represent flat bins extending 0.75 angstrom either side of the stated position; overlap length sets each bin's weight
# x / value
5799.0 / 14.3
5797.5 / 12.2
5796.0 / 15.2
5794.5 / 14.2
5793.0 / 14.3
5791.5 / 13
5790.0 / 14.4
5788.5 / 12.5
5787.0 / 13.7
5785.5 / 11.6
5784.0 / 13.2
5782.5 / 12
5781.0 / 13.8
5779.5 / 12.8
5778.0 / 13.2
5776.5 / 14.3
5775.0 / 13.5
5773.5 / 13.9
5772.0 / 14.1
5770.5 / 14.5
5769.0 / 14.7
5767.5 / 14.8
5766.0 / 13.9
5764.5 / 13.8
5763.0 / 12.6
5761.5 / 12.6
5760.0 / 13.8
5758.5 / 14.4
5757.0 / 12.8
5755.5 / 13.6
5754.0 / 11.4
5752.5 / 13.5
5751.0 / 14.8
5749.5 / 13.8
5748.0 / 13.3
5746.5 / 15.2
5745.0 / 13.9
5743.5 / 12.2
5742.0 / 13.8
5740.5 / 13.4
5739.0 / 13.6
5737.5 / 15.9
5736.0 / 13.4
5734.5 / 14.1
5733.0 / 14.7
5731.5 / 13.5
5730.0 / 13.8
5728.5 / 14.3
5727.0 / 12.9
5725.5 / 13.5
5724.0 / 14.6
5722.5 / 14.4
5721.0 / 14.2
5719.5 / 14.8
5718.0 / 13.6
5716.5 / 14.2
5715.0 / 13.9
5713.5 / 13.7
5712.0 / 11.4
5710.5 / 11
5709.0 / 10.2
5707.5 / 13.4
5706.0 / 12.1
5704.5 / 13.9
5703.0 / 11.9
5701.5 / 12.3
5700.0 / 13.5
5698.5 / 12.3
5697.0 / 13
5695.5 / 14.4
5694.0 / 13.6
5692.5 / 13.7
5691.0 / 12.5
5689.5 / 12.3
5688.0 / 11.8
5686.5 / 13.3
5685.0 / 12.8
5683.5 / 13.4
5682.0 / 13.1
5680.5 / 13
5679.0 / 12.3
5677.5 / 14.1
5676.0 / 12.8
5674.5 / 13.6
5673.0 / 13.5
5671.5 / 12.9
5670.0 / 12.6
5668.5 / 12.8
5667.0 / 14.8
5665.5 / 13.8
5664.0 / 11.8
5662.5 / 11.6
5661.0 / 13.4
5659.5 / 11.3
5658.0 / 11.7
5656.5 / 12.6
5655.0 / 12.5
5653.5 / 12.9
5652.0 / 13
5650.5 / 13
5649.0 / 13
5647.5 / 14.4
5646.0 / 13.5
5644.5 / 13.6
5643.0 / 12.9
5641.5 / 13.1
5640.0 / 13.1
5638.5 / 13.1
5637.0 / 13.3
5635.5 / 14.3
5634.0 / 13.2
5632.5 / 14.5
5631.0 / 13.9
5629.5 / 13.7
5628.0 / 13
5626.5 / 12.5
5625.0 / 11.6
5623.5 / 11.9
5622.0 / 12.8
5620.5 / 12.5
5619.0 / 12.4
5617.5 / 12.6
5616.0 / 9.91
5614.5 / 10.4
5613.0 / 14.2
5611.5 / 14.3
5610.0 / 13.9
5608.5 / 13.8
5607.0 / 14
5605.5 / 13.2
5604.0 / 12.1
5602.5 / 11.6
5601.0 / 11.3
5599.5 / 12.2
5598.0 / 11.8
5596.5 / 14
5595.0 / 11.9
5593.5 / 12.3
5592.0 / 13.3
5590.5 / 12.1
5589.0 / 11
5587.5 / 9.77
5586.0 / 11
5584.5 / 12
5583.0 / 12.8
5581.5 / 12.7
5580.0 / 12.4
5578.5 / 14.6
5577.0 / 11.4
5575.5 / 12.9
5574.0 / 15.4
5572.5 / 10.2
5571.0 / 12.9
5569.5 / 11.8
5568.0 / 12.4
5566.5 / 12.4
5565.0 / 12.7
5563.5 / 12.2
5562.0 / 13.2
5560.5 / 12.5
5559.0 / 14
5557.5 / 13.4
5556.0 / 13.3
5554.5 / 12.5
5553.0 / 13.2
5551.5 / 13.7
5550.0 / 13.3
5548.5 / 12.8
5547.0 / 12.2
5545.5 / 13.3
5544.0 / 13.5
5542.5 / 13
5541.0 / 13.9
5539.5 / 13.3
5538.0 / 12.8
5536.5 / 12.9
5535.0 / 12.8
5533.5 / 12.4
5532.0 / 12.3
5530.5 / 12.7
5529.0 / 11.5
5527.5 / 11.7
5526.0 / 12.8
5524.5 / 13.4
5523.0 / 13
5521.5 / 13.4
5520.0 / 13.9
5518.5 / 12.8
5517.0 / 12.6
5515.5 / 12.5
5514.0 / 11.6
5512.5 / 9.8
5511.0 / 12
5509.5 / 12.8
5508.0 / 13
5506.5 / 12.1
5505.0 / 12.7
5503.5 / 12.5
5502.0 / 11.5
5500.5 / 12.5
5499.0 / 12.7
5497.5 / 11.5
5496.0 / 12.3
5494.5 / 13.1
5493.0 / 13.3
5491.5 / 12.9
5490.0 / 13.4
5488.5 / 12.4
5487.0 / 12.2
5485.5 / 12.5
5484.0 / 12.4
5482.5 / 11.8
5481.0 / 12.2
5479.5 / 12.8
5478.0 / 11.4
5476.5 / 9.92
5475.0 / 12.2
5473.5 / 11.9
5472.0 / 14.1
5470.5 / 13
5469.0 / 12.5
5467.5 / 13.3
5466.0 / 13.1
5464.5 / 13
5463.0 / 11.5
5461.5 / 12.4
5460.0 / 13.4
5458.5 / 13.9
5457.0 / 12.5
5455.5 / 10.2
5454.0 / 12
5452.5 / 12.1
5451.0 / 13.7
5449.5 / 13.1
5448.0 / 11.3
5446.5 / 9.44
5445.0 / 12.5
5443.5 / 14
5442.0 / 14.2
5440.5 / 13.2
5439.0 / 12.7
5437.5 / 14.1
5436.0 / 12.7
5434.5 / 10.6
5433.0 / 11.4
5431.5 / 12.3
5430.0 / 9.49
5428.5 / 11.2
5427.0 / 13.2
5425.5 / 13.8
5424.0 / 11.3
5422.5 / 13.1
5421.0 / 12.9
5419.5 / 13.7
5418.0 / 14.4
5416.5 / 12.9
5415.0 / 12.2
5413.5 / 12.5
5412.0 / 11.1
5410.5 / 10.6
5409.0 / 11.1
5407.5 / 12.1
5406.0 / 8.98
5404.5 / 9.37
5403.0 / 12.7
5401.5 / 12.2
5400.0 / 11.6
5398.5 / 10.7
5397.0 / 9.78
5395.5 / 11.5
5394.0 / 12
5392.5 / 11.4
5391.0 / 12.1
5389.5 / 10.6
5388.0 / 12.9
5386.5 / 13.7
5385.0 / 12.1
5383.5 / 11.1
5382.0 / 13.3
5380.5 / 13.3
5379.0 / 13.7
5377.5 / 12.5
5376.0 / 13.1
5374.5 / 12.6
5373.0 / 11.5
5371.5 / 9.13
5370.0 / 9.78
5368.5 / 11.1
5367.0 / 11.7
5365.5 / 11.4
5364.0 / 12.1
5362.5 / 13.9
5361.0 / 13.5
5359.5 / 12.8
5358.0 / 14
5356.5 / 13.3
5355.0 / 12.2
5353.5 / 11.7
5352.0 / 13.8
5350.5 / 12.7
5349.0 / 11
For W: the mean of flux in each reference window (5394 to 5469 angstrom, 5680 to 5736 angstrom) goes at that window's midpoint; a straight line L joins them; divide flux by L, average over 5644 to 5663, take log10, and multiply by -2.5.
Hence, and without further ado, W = 0.02 mag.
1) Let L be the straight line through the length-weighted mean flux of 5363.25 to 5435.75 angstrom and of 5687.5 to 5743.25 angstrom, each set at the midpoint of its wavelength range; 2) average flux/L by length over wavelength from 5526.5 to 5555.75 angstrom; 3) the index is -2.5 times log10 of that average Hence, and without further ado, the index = -0.028 mag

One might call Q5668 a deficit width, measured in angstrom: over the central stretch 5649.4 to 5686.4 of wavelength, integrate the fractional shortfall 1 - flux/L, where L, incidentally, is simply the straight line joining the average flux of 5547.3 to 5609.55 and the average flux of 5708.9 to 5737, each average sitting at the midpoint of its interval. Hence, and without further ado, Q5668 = 0.9 angstrom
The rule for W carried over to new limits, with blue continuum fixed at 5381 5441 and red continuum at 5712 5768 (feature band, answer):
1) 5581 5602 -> 0.083 mag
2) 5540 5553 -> -0.042 mag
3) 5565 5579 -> 0.018 mag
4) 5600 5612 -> 0.004 mag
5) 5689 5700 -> 0.029 mag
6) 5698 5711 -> 0.106 mag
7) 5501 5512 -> 0.015 mag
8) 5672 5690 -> 0.036 mag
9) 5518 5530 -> -0.019 mag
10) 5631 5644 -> -0.021 mag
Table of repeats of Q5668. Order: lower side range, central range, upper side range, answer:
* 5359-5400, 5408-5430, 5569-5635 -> -0.47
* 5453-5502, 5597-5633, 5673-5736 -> 0.68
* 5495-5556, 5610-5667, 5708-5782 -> 1.14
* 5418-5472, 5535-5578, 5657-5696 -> -0.59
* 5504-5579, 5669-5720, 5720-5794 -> 1.71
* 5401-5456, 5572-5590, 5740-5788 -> 0.78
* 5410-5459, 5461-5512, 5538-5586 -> 0.61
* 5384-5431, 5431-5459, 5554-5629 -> -1.00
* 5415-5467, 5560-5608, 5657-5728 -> 1.55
